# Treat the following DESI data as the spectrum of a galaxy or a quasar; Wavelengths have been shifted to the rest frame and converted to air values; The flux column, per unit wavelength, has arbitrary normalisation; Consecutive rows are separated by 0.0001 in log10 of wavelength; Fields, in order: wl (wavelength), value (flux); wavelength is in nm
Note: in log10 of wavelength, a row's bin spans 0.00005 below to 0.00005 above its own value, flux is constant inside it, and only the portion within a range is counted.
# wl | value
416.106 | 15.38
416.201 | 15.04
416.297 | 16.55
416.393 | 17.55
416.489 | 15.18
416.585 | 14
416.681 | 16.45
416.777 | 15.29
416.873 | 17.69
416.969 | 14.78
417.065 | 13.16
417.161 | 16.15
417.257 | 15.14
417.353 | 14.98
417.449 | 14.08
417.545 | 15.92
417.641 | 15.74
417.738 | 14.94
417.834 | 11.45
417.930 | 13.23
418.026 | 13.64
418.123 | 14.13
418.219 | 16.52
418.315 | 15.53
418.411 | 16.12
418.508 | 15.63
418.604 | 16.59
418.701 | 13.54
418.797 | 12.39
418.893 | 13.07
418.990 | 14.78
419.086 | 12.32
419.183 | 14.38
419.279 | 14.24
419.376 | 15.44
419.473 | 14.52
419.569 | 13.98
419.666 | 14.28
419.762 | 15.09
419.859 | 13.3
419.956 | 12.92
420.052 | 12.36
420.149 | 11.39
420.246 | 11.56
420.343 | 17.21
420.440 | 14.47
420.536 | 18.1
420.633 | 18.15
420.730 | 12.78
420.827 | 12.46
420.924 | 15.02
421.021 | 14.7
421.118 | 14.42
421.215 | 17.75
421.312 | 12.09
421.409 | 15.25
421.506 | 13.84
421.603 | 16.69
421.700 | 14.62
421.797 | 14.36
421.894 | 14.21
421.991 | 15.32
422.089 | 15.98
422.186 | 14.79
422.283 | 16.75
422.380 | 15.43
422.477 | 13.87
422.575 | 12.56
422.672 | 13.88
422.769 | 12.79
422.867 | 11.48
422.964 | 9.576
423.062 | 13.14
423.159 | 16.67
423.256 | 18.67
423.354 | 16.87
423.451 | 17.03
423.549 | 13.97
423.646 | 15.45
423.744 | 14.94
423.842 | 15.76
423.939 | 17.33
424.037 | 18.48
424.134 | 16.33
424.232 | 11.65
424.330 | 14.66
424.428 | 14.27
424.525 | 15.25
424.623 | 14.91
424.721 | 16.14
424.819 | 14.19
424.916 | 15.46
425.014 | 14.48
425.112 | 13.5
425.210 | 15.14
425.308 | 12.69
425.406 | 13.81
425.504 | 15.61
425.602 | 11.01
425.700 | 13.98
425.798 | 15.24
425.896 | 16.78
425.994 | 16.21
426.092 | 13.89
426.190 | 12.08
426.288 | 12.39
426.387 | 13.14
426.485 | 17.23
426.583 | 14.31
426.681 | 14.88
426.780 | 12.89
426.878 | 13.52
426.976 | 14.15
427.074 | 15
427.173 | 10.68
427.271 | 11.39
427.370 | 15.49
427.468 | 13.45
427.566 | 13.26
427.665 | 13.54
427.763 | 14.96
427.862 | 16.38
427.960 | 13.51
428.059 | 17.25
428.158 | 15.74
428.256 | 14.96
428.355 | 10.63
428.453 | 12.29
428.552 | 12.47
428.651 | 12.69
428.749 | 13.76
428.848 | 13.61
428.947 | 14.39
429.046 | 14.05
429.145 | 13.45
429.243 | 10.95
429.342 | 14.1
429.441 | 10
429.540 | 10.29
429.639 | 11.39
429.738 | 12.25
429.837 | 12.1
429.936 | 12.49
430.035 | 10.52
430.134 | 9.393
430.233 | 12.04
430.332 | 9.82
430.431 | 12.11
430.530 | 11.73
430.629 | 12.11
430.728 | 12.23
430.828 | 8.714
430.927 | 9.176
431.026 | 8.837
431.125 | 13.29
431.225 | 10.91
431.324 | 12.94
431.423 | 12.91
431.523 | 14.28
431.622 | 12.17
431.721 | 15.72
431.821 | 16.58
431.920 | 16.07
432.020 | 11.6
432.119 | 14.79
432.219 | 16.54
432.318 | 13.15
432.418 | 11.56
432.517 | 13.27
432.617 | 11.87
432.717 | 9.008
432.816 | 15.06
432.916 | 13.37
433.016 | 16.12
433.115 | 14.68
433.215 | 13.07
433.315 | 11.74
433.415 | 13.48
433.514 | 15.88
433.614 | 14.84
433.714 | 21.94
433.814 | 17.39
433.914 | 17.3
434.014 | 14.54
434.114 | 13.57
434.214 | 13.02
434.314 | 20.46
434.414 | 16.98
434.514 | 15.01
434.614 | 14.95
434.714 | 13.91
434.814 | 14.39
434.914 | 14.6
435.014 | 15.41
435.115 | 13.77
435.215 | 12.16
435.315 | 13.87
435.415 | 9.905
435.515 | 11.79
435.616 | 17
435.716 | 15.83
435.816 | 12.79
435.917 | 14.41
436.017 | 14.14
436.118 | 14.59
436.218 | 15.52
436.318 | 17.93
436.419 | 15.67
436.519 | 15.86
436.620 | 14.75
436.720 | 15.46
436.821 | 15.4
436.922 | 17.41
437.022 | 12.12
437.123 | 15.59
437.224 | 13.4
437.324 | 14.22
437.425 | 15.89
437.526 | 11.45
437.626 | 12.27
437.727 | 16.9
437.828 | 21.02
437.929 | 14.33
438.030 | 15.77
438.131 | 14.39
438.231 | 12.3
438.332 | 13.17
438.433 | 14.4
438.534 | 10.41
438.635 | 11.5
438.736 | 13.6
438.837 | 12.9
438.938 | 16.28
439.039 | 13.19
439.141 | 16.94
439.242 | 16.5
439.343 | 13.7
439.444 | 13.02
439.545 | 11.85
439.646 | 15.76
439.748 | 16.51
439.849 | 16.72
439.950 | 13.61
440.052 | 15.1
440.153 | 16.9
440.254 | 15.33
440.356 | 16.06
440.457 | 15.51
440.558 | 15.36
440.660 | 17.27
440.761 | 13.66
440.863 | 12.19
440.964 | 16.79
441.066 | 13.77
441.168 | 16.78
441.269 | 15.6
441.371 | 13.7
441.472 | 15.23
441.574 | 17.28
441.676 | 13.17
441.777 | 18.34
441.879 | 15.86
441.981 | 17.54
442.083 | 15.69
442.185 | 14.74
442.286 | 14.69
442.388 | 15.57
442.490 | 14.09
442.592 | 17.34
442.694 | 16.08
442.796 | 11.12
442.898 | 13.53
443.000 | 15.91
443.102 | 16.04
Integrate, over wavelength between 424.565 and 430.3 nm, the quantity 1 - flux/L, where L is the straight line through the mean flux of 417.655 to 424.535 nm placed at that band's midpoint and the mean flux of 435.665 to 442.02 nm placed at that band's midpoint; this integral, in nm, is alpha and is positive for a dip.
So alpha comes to 0.46 nm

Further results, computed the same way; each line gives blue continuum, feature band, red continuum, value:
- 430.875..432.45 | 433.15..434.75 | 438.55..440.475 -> -0.222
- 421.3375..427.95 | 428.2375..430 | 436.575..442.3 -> 0.258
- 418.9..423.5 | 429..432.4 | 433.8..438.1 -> 0.567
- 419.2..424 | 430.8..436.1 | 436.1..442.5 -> 0.311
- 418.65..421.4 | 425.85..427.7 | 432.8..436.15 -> 0.070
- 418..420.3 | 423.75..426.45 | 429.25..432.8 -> -0.306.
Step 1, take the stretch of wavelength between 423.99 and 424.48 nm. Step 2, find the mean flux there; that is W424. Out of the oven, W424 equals 15.1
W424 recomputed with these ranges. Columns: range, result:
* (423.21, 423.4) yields 17.7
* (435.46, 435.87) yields 14.3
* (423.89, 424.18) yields 17.4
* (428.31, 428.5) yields 11.5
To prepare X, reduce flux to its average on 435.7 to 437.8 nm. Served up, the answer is 14.9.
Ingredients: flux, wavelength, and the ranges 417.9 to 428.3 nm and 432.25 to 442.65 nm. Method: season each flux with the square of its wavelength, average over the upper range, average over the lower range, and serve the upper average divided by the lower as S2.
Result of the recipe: 1.09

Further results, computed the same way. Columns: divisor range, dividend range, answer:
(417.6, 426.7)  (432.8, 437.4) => 1.09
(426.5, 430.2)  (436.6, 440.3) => 1.16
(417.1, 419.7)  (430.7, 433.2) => 0.95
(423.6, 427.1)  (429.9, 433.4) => 0.89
